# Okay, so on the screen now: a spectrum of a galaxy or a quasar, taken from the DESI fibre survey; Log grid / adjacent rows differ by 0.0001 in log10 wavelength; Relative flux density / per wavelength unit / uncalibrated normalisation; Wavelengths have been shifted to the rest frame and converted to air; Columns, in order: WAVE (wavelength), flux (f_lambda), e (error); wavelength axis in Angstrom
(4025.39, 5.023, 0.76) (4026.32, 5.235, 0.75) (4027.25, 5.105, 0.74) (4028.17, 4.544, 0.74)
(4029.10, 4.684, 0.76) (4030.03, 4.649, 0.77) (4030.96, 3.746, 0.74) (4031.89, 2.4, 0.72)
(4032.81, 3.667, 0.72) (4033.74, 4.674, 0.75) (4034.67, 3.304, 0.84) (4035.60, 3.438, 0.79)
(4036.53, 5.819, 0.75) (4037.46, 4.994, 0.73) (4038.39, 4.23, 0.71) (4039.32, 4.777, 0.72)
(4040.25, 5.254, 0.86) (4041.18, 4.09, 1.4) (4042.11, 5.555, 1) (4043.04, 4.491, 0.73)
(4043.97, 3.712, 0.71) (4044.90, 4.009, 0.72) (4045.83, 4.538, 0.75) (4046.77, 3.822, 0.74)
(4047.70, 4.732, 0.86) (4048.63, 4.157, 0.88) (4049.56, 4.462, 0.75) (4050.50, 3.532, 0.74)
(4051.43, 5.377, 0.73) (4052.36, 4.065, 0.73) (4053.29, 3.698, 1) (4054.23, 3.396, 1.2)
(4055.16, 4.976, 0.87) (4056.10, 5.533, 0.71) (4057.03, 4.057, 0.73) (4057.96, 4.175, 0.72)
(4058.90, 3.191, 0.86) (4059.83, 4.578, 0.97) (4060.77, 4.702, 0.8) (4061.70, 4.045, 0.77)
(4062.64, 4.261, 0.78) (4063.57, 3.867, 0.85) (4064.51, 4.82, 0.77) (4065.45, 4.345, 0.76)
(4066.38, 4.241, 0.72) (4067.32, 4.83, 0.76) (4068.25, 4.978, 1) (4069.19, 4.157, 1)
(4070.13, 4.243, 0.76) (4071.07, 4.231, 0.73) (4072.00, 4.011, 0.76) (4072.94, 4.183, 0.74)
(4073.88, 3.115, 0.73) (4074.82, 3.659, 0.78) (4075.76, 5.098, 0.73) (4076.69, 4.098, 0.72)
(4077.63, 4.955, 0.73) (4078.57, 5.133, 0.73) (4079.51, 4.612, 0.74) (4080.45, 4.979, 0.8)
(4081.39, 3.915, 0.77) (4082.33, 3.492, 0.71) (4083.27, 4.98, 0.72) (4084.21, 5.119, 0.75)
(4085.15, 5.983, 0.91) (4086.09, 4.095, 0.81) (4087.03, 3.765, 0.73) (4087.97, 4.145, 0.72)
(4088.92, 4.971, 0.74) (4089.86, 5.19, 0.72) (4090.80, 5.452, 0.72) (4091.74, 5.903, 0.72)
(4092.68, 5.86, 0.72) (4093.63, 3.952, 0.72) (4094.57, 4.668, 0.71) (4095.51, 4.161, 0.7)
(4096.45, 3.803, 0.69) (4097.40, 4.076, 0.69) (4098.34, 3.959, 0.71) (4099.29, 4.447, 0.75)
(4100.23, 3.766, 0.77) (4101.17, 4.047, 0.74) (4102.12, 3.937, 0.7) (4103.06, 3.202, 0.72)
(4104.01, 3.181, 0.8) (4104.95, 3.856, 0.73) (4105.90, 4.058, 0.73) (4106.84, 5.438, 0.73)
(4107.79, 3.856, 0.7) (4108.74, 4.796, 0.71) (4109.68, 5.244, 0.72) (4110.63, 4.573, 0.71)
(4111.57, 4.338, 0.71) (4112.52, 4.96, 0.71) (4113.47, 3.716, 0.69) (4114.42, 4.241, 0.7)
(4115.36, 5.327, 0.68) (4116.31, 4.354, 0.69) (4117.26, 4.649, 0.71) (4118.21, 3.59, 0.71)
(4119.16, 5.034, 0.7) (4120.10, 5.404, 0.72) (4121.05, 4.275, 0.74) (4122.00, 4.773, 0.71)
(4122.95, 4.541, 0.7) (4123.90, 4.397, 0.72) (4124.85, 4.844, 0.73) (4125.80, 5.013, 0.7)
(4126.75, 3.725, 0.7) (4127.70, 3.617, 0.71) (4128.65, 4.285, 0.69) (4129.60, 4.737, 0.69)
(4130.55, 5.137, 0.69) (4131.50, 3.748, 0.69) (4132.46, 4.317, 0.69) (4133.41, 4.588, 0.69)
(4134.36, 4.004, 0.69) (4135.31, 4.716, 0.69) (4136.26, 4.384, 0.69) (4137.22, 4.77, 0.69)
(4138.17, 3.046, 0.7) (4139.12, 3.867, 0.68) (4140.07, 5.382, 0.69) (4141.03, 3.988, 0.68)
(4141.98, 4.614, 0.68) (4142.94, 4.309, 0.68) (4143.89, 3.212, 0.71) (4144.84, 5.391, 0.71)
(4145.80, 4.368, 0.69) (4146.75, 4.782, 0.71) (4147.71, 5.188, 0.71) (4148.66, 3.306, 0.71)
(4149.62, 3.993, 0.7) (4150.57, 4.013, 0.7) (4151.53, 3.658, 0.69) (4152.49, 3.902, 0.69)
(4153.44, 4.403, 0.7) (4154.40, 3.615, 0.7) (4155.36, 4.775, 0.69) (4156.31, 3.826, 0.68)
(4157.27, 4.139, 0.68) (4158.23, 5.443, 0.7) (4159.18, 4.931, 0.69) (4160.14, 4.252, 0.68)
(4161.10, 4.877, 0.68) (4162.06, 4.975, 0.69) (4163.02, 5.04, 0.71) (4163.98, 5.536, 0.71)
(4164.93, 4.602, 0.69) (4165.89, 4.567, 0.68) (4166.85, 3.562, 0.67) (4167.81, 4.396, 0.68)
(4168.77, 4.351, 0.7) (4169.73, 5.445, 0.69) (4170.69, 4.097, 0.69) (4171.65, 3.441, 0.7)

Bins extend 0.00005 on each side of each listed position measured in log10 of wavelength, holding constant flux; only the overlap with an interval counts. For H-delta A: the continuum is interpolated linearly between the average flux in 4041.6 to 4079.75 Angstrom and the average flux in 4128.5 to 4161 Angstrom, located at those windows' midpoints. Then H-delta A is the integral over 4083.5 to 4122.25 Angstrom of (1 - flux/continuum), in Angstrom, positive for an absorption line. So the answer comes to -1.4 Angstrom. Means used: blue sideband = 4.33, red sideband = 4.33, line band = 4.49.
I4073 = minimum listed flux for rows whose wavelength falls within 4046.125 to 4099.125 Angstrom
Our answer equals 3.115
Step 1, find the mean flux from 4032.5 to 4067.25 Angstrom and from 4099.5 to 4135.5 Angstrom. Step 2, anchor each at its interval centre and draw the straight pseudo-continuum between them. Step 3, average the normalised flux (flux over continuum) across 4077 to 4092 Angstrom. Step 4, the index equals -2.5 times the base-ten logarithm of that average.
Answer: -0.10 mag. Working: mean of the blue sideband 4.35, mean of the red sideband 4.37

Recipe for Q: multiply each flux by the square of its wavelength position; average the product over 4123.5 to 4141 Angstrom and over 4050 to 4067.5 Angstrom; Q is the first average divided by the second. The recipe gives 1.1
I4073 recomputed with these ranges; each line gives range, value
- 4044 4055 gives 3.396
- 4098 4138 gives 3.181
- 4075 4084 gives 3.492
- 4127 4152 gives 3.046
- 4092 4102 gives 3.766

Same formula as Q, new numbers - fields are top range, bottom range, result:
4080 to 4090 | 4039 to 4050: 1.05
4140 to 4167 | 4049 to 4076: 1.09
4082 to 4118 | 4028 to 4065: 1.06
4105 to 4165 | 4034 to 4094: 1.03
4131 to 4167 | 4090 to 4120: 1.01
